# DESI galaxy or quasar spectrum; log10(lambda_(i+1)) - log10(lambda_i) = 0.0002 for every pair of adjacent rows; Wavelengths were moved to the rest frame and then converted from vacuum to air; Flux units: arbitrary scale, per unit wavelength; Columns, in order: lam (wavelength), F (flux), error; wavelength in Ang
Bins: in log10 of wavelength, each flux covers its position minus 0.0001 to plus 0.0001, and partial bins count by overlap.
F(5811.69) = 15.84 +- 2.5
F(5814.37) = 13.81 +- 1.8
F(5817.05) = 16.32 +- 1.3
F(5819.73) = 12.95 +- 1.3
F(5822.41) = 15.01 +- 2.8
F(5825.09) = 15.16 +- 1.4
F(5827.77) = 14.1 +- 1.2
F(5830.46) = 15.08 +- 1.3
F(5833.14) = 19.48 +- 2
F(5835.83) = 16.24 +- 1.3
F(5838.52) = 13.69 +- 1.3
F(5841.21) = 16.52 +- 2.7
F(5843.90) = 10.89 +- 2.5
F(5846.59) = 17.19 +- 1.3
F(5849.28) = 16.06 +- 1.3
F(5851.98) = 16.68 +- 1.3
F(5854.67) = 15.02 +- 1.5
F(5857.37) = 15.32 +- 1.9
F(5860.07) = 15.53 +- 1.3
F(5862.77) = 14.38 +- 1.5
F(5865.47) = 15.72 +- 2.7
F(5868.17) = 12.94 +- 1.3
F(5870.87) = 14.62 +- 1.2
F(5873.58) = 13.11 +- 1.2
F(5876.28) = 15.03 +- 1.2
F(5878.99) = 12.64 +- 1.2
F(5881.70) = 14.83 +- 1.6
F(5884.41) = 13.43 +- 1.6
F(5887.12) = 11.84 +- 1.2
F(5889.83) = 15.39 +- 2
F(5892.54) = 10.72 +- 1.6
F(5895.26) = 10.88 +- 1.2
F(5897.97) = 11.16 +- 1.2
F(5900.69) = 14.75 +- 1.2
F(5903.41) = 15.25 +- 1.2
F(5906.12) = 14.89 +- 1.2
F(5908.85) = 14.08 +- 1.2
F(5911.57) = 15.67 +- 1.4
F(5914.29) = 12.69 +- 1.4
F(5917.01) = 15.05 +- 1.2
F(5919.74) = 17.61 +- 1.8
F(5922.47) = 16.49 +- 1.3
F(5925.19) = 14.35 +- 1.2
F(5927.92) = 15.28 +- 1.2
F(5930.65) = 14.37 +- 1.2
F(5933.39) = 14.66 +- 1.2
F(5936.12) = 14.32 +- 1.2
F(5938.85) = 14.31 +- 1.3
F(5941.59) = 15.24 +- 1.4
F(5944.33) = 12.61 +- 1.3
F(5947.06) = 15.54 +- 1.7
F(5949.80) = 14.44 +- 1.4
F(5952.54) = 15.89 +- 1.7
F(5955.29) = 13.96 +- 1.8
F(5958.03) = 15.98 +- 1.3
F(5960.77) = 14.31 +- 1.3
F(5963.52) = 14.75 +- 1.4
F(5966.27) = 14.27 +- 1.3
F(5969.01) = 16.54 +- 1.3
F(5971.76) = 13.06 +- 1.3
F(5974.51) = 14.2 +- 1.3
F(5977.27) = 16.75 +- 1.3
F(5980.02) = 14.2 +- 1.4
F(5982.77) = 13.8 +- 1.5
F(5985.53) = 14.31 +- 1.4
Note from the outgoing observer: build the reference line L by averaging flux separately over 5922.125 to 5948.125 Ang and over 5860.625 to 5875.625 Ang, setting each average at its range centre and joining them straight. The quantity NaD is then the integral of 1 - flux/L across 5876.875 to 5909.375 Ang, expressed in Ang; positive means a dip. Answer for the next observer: 2.4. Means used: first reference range 14.3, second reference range 14.6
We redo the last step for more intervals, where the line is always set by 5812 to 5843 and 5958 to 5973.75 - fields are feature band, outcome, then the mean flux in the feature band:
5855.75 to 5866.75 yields -0.08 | 15.2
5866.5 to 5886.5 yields 1.73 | 13.8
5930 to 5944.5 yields 0.42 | 14.4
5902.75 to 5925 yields -0.39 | 15.2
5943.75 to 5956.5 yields 0.13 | 14.6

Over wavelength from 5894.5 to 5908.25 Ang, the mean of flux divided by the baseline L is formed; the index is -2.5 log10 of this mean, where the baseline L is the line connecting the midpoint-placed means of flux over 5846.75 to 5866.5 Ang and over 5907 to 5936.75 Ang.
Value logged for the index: 0.12 mag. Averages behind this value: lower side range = 15.6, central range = 13.5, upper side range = 15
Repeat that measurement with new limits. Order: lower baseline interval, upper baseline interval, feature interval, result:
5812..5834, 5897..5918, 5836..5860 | -0.02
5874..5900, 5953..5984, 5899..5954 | -0.08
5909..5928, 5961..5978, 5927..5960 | 0.02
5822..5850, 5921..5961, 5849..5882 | 0.04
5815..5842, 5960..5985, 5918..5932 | -0.05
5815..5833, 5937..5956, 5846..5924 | 0.03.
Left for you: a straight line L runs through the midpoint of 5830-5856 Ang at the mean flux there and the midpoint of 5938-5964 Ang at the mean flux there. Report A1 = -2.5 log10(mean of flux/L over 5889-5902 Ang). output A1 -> 0.218 mag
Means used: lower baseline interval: 15.7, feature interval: 12.5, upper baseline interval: 14.7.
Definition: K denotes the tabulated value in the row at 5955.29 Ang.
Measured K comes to 13.96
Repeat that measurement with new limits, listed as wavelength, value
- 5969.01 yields 16.54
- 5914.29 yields 12.69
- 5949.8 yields 14.44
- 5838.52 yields 13.69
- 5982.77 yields 13.8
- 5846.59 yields 17.19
